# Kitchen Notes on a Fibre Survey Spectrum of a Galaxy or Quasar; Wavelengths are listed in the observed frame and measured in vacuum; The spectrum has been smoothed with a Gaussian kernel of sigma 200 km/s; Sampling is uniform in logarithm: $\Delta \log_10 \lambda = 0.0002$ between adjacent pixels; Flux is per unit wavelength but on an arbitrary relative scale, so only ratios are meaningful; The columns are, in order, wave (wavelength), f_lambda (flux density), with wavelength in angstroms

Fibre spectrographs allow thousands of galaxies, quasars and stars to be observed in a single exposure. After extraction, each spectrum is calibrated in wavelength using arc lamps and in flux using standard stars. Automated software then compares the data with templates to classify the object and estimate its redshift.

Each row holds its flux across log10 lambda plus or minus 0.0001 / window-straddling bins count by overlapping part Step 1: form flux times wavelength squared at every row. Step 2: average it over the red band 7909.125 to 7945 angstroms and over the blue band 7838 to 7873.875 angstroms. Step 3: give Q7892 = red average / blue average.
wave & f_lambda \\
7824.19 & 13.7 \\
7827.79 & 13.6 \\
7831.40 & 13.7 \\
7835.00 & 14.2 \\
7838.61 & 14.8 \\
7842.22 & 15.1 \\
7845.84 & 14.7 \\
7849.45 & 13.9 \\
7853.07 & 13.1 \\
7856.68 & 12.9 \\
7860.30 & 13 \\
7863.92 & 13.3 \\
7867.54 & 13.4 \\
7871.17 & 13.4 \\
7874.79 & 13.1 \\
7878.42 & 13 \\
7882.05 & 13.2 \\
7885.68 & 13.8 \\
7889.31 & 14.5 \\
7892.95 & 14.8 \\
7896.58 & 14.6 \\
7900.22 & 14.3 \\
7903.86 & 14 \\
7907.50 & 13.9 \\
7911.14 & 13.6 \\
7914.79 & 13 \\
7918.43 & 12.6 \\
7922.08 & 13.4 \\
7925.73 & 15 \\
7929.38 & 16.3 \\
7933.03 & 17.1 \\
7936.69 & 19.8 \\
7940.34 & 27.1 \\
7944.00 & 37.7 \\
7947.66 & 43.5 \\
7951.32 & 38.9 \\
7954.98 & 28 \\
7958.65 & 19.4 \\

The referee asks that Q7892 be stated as 1.3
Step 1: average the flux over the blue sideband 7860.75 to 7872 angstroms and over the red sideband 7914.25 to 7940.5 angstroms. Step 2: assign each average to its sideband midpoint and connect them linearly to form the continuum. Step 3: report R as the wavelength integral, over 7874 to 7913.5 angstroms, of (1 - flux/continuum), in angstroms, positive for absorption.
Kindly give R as 2.0 angstroms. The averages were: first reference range 13.3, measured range 13.9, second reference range 16.3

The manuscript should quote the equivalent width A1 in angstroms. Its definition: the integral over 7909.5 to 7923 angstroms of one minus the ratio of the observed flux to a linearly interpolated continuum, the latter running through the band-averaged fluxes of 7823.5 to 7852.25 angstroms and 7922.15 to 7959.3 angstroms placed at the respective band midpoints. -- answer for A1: 5.8 angstroms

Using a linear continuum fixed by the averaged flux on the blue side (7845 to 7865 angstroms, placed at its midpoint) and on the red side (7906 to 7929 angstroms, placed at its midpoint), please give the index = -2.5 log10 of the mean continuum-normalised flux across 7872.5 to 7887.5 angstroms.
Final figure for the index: 0.02 mag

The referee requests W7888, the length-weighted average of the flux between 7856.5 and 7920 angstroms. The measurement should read 13.6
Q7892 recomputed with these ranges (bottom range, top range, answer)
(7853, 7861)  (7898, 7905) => 1.10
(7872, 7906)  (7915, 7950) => 1.62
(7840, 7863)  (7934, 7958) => 2.33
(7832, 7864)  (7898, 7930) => 1.02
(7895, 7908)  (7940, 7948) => 2.59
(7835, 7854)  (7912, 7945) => 1.32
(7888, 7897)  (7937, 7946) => 2.11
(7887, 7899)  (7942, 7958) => 2.48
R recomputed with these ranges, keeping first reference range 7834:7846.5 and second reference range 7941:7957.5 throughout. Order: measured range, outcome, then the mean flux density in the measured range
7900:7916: 8.04 angstroms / 13.7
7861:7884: 8.38 angstroms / 13.2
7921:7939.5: 8.69 angstroms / 17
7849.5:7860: 2.59 angstroms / 13.2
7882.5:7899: 6.80 angstroms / 14.3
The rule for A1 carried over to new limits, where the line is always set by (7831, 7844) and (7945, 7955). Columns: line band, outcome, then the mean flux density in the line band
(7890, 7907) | 8.1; 14.4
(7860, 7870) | 3.5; 13.3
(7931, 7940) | 4.0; 19.8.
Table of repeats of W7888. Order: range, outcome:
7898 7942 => 15.8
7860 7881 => 13.2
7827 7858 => 14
